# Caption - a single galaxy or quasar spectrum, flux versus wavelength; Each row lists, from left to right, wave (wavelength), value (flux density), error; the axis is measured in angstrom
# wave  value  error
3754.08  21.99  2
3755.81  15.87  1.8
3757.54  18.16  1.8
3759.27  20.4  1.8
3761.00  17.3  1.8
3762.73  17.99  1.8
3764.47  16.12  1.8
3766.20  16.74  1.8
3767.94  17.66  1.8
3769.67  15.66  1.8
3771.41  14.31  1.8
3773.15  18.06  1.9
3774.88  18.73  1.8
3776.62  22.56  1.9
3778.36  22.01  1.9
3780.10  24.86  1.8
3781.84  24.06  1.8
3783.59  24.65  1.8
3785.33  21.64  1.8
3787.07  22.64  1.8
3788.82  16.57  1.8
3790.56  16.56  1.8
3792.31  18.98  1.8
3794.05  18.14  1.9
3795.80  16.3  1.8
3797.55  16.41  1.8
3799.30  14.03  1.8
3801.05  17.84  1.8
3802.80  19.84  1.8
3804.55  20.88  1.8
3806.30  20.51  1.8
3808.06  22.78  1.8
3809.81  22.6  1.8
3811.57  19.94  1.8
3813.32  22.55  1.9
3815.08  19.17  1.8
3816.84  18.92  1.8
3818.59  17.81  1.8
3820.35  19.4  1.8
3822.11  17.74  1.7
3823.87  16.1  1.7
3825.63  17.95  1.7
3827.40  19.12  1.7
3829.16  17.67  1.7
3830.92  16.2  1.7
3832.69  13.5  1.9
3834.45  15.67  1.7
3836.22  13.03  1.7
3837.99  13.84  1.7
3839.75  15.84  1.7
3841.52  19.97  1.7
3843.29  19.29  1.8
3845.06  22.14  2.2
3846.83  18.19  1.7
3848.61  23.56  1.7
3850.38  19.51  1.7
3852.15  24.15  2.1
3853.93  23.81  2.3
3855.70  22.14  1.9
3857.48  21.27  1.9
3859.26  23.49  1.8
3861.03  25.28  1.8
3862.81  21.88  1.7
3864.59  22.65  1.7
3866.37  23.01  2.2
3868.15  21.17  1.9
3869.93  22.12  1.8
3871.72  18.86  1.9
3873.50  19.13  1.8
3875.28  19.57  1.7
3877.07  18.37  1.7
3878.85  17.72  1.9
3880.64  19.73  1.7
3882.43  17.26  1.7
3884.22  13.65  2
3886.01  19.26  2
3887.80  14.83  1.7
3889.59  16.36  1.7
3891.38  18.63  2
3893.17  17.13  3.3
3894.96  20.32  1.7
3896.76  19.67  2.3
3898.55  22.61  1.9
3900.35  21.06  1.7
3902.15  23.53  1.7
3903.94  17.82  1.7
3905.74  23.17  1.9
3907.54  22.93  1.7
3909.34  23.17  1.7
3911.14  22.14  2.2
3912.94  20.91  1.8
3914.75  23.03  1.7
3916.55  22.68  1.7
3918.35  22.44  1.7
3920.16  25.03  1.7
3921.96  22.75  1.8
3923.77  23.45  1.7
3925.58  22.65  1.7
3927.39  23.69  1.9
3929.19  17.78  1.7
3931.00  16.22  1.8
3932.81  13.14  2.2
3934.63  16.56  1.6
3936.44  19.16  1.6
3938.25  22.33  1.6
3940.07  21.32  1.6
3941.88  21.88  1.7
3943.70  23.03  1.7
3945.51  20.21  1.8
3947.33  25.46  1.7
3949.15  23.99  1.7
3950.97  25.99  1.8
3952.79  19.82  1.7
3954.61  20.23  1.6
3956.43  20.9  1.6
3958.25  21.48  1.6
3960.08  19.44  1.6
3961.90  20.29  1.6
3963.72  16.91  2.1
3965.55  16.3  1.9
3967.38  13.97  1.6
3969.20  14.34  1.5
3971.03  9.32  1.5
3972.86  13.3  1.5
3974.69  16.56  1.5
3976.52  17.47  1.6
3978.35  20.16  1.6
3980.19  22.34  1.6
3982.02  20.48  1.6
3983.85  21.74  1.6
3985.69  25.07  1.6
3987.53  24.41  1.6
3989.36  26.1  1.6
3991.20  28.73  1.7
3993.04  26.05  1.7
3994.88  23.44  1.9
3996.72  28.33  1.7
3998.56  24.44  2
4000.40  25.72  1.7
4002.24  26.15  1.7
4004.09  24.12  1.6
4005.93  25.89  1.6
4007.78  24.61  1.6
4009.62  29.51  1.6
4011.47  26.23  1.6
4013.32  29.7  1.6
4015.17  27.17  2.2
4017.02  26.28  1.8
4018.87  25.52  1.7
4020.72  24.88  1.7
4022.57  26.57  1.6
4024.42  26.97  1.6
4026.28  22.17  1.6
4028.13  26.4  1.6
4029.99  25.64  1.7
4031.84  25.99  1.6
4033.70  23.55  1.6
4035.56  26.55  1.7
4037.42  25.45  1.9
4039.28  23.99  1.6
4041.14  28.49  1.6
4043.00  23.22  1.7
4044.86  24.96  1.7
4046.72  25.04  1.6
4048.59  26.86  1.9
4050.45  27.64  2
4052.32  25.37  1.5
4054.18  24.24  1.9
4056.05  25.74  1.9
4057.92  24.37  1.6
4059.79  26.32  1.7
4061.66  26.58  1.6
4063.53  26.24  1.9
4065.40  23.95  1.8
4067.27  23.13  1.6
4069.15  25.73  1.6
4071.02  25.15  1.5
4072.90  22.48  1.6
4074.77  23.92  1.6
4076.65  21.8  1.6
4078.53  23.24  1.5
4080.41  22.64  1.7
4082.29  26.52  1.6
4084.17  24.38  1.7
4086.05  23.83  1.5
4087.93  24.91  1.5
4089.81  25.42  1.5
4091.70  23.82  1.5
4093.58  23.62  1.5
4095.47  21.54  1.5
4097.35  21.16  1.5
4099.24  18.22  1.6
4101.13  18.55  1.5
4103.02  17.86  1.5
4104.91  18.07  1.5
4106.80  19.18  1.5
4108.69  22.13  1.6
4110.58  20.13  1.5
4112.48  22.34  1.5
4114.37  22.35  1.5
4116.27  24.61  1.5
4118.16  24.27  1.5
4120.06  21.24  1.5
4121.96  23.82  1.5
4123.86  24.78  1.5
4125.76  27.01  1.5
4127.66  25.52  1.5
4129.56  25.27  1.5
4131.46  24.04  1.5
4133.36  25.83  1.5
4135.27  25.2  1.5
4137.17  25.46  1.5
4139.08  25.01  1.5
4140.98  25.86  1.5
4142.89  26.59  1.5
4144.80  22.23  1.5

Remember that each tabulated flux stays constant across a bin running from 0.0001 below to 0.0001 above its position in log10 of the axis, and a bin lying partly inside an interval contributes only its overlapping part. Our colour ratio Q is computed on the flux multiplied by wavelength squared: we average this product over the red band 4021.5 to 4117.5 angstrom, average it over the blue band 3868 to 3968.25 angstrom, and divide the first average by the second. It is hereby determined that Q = 1.3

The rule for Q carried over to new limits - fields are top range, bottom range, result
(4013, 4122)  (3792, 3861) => 1.42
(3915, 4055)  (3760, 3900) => 1.29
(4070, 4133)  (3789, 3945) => 1.30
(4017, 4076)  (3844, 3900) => 1.36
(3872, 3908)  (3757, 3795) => 1.05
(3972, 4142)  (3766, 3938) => 1.36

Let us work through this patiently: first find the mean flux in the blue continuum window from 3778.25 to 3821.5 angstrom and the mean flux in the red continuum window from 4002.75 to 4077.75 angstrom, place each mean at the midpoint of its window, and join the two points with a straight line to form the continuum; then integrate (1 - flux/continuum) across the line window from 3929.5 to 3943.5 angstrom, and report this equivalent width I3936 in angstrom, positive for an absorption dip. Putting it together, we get 2.57 angstrom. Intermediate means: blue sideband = 19.9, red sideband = 25.5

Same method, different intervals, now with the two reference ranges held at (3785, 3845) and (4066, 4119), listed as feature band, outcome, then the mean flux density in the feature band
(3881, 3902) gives 1.0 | 18.5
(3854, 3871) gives -3.2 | 22.6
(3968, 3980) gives 3.0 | 15.6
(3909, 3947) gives -2.2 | 21.2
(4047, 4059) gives -2.1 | 25.7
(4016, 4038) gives -4.1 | 25.5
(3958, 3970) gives 1.9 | 17.3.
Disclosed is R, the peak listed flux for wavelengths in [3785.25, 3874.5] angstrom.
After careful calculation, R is 25.28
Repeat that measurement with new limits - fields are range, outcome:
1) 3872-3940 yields 25.03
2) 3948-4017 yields 29.7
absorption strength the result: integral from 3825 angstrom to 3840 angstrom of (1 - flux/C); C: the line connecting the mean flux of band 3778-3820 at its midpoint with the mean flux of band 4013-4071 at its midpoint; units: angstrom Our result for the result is 3.5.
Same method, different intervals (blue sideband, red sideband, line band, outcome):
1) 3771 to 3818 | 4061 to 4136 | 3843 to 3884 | -0.6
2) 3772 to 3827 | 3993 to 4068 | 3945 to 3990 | 7.9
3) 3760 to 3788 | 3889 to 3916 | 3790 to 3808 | 1.6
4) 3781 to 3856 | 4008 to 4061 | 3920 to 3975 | 8.4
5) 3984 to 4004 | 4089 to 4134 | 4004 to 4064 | -3.2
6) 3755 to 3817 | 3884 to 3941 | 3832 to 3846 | 2.1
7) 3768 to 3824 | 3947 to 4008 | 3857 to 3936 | 0.7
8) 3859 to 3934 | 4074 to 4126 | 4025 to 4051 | -4.2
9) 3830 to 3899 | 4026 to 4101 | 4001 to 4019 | -2.7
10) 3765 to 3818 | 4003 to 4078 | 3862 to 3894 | 3.8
